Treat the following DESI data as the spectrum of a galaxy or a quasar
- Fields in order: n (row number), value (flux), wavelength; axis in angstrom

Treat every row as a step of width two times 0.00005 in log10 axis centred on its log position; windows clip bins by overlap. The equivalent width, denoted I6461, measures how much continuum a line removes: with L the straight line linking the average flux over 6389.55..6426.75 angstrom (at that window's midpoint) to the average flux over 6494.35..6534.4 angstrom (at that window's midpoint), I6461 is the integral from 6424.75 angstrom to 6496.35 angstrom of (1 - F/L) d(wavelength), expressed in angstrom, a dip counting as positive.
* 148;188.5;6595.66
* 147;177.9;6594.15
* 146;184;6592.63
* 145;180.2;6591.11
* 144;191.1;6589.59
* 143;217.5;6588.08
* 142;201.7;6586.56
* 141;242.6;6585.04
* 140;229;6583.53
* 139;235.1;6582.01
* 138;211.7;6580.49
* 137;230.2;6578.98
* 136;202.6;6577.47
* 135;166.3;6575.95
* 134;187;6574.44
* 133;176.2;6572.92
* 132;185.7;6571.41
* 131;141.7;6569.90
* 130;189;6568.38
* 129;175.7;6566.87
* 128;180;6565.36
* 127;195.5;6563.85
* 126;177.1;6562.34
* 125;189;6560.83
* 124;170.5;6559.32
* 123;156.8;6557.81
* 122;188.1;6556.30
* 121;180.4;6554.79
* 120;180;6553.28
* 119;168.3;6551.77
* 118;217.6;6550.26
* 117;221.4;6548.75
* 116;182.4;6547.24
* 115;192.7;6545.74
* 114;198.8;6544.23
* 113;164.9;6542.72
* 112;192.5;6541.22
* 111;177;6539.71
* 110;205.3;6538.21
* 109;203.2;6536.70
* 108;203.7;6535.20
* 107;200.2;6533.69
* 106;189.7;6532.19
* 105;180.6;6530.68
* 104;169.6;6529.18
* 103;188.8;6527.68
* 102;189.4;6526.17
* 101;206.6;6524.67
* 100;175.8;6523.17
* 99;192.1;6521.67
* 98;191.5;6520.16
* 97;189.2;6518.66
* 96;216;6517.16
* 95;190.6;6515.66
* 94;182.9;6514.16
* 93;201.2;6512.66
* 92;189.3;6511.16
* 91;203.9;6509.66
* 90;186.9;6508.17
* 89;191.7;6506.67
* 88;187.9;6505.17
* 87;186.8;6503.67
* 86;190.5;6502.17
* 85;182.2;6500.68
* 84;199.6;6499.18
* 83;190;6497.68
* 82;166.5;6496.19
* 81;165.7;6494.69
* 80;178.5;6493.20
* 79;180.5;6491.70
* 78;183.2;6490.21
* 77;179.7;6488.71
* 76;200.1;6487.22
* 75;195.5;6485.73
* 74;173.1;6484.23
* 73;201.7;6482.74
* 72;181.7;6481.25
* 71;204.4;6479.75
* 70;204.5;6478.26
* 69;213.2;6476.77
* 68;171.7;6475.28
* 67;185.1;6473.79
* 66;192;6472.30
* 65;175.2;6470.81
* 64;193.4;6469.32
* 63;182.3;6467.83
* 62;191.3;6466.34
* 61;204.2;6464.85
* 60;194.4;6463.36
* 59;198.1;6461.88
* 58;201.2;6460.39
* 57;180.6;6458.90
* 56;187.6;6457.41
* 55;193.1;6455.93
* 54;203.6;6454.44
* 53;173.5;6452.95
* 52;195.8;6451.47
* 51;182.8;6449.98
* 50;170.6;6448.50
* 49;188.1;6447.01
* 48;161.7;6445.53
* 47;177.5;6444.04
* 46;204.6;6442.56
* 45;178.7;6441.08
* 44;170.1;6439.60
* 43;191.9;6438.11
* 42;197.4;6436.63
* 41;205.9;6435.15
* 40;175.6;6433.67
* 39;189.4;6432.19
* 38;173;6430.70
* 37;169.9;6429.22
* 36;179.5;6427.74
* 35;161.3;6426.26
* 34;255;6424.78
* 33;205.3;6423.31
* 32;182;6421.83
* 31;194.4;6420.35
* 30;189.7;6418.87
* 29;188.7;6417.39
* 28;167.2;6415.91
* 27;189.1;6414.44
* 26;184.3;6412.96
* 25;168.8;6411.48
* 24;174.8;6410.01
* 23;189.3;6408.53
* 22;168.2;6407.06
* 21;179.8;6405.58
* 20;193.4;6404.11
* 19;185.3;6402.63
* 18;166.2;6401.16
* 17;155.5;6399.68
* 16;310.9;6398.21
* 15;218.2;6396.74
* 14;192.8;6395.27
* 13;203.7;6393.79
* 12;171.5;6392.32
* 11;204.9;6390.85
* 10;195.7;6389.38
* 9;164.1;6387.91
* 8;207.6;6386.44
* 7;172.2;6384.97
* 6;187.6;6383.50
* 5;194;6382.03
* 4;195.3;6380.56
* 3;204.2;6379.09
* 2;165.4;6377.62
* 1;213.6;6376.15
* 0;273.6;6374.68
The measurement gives 1.5 angstrom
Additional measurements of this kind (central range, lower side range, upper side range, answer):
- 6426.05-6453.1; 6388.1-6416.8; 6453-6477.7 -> 1.2 angstrom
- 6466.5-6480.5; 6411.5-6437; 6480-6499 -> -0.5 angstrom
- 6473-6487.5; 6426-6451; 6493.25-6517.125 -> -0.6 angstrom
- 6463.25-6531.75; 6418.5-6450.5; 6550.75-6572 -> -2.7 angstrom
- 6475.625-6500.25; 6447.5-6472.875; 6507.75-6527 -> 0.4 angstrom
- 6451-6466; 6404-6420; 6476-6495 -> -0.5 angstrom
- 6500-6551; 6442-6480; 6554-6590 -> -0.3 angstrom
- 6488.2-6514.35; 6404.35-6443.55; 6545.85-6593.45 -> 0.4 angstrom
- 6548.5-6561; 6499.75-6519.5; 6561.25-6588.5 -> 0.7 angstrom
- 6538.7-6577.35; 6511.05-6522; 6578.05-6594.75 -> 3.9 angstrom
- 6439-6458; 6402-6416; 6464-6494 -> 0.2 angstrom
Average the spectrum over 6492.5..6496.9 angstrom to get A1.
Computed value 170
